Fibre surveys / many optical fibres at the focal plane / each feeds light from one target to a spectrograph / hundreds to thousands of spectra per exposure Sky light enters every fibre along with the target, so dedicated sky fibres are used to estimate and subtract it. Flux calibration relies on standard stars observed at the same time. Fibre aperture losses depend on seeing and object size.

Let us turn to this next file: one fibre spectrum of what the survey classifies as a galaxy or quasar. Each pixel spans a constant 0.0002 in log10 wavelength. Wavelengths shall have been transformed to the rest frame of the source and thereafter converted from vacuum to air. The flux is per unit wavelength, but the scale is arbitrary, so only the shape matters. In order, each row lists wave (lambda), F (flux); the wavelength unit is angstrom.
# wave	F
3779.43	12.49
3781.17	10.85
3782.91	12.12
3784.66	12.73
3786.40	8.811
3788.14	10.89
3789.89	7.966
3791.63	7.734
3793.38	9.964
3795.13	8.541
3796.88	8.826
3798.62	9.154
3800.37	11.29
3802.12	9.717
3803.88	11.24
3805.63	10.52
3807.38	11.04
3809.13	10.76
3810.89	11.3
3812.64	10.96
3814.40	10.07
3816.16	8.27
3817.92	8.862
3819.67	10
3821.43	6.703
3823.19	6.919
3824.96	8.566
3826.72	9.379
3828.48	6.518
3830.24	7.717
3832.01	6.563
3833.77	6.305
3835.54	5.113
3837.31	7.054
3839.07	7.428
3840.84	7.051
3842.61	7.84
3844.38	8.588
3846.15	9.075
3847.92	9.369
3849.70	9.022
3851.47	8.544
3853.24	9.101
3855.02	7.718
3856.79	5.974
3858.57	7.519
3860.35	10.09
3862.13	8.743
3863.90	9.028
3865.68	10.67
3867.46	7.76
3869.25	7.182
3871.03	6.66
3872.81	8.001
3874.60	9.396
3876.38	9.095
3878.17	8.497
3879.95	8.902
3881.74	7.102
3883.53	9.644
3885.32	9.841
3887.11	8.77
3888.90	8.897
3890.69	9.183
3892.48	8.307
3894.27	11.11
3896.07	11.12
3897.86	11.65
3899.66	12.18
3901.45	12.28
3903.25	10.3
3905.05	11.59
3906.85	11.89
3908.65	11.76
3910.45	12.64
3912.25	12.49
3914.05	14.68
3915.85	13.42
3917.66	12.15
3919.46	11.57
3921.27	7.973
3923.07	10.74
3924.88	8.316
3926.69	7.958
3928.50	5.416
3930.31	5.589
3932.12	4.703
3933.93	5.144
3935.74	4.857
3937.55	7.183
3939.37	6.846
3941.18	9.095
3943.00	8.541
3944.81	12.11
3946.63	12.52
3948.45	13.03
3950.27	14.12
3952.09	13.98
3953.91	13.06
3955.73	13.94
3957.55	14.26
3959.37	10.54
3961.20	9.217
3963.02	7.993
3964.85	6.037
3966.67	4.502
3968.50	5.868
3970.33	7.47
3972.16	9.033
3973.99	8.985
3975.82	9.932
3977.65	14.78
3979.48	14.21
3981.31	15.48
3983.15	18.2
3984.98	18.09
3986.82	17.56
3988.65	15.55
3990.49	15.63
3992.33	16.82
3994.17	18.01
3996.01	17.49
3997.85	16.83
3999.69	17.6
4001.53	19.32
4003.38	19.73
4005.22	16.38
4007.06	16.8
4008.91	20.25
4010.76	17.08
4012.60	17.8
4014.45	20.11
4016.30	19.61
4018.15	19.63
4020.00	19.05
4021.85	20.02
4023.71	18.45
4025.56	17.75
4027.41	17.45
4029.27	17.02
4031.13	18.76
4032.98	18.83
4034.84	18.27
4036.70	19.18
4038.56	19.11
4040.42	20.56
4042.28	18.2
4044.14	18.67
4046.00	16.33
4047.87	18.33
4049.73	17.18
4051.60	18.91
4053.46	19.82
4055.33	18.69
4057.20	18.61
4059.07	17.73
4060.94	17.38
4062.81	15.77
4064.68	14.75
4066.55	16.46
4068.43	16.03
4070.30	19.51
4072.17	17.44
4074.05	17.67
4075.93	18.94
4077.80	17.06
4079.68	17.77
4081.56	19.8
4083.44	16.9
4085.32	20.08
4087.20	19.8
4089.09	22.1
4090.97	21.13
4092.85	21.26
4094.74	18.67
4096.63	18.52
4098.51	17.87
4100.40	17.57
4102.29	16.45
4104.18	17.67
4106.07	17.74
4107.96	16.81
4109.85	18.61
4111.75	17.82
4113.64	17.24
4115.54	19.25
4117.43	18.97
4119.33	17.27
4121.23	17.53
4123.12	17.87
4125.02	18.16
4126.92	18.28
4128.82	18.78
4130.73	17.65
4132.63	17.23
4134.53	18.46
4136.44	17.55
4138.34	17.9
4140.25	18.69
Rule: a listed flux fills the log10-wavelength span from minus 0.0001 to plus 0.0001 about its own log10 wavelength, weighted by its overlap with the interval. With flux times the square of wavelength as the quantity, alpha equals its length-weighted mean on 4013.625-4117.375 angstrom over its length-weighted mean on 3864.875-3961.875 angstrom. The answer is 2.0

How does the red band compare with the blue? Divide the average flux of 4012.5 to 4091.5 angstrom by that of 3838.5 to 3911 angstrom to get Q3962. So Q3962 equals 1.99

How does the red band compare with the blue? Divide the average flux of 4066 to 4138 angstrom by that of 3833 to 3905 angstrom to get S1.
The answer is 2.1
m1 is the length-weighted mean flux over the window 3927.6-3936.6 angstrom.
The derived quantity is 5.14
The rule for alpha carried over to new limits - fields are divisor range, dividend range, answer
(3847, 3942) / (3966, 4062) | 1.95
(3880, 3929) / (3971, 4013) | 1.60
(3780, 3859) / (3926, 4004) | 1.44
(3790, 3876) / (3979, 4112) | 2.34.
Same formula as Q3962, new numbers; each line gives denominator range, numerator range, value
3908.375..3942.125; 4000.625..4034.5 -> 2.06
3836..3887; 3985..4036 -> 2.16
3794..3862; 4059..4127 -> 2.09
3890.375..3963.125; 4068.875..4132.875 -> 1.77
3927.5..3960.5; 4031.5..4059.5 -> 1.91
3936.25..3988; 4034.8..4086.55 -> 1.60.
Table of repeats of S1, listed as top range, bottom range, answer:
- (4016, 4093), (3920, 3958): 1.95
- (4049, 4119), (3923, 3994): 1.69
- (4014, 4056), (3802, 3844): 2.18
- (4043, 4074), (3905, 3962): 1.70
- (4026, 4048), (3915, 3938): 2.27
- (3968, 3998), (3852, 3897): 1.62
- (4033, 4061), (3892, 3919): 1.56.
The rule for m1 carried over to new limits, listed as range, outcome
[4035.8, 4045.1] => 19.1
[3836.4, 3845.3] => 7.59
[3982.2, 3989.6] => 17.3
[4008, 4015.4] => 18.8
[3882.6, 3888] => 9.4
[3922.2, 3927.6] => 8.98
